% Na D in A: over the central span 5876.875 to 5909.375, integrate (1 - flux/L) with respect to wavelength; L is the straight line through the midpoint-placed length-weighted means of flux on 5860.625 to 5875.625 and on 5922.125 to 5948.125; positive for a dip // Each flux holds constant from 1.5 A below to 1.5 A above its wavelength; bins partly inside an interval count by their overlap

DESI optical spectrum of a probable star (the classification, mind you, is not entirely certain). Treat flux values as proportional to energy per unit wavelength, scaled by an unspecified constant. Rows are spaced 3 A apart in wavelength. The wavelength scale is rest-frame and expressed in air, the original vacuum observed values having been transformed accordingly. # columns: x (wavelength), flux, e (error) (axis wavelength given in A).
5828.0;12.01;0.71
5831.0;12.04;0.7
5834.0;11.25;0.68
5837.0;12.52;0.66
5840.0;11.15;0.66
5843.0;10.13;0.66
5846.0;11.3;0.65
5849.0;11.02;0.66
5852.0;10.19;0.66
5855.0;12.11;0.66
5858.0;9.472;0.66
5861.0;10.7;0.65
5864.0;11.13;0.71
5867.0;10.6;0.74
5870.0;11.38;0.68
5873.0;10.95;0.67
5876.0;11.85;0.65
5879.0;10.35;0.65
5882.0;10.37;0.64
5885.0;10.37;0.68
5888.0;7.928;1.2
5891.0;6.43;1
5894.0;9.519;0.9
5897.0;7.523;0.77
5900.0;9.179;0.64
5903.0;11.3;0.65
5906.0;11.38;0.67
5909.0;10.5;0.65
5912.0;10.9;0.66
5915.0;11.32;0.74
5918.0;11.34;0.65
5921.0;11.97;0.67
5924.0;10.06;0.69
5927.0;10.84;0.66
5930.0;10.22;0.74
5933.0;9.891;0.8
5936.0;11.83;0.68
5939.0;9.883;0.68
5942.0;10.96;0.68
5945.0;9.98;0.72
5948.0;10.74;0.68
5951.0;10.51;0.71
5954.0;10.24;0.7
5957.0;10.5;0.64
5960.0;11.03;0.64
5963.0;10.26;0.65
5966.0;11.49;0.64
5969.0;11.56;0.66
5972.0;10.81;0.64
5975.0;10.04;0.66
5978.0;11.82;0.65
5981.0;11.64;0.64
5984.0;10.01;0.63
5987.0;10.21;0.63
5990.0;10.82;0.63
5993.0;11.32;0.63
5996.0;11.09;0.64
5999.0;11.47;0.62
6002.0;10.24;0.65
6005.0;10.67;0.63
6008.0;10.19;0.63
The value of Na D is 3.9 A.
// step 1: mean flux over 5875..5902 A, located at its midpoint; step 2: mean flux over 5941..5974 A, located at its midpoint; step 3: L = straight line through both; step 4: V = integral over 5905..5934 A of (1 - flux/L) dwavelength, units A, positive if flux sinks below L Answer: -2.7 A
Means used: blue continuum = 9.27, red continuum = 10.7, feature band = 10.8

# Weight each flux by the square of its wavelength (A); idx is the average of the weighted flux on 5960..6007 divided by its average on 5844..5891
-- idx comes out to 1.1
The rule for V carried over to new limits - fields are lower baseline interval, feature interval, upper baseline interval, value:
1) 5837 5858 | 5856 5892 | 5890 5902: -2.4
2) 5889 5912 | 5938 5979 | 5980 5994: -1.5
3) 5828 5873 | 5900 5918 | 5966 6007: 0.1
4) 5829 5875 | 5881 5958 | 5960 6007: 5.4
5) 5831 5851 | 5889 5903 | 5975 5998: 3.3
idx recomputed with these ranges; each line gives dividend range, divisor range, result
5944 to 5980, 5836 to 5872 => 1.02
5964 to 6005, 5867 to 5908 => 1.14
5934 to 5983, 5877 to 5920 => 1.11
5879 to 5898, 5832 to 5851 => 0.80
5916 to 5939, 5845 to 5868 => 1.03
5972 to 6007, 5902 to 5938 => 1.01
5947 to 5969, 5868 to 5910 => 1.11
